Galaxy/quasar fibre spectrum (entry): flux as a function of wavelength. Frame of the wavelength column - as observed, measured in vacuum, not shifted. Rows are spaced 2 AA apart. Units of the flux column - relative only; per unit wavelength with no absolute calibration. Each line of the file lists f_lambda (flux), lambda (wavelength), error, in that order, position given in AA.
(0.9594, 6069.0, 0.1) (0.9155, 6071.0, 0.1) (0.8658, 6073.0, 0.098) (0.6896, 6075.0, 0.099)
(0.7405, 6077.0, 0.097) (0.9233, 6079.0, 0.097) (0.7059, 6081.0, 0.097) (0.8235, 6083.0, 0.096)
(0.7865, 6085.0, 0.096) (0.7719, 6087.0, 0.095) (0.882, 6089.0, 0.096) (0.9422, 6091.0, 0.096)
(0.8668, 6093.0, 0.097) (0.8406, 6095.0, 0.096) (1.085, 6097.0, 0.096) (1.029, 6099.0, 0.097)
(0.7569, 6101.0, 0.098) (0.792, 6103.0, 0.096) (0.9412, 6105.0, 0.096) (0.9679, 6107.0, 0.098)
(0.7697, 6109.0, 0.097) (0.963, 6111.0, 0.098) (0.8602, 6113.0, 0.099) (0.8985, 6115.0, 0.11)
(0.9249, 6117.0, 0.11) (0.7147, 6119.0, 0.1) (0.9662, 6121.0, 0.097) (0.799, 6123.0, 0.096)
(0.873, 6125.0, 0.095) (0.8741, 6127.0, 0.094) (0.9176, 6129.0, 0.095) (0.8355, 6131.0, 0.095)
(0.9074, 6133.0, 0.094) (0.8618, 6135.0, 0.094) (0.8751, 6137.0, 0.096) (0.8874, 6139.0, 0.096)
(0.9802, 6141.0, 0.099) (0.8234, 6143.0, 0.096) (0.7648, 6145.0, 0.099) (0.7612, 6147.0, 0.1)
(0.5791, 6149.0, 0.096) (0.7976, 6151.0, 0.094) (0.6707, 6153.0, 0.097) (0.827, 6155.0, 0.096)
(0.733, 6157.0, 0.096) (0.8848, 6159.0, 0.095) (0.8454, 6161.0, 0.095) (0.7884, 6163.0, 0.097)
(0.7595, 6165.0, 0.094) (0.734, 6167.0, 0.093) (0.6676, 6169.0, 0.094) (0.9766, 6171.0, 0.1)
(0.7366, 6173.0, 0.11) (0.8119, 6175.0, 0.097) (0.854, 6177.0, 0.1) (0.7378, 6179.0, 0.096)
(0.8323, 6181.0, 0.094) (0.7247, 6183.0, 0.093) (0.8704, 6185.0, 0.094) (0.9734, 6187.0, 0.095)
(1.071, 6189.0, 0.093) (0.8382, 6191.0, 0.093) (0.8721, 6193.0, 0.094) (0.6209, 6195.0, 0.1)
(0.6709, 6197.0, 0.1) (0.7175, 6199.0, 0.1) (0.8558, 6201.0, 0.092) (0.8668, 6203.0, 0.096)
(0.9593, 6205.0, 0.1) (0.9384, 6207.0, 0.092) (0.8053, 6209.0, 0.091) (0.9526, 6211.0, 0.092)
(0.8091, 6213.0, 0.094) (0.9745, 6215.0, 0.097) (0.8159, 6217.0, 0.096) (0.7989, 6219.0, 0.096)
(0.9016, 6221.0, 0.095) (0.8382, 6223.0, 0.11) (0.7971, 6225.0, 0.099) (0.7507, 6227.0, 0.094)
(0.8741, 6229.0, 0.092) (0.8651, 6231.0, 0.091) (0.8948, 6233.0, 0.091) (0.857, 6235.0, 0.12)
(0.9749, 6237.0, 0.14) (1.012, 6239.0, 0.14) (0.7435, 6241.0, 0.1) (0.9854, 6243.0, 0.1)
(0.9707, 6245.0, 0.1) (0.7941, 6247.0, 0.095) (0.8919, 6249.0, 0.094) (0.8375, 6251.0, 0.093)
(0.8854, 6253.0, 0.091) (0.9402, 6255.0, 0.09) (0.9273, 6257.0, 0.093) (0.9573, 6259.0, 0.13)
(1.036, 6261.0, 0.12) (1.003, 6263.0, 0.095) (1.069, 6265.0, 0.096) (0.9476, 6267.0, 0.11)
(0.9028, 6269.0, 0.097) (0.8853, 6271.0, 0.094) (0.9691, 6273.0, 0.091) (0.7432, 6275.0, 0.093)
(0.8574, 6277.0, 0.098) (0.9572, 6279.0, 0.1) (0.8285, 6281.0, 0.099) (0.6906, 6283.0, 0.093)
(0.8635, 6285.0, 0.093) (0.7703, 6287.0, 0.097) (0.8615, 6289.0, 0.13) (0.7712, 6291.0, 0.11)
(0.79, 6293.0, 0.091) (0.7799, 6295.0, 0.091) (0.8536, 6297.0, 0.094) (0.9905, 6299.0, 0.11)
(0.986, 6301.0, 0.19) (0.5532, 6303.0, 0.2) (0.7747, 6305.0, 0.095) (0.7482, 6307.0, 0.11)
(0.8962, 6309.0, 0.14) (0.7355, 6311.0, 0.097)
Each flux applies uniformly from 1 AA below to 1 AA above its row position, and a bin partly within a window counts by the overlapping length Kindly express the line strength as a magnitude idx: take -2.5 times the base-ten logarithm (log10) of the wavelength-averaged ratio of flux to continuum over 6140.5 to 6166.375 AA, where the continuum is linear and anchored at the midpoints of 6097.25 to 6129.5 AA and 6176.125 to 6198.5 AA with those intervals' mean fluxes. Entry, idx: 0.09 mag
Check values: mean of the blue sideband 0.882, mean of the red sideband 0.822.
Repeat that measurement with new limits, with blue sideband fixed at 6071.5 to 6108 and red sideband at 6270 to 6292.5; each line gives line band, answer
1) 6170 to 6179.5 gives 0.025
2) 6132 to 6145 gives -0.035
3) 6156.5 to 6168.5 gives 0.080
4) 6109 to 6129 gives -0.023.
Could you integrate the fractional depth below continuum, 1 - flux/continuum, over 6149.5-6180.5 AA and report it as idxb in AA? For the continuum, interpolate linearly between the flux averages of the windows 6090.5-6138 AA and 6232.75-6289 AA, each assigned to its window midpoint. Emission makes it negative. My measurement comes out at 3.64 AA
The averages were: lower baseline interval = 0.885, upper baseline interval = 0.899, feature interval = 0.786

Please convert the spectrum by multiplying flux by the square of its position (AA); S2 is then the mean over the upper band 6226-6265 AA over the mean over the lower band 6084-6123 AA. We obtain 1.08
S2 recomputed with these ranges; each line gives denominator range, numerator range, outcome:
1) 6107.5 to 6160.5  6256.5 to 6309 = 1.08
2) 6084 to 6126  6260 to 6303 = 1.06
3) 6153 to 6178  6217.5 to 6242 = 1.10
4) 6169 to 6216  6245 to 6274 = 1.13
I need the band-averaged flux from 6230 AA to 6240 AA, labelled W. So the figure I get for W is 0.921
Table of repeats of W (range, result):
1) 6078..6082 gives 0.815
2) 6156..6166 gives 0.802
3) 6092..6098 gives 0.931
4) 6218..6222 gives 0.85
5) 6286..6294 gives 0.798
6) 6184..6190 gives 0.972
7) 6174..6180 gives 0.801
